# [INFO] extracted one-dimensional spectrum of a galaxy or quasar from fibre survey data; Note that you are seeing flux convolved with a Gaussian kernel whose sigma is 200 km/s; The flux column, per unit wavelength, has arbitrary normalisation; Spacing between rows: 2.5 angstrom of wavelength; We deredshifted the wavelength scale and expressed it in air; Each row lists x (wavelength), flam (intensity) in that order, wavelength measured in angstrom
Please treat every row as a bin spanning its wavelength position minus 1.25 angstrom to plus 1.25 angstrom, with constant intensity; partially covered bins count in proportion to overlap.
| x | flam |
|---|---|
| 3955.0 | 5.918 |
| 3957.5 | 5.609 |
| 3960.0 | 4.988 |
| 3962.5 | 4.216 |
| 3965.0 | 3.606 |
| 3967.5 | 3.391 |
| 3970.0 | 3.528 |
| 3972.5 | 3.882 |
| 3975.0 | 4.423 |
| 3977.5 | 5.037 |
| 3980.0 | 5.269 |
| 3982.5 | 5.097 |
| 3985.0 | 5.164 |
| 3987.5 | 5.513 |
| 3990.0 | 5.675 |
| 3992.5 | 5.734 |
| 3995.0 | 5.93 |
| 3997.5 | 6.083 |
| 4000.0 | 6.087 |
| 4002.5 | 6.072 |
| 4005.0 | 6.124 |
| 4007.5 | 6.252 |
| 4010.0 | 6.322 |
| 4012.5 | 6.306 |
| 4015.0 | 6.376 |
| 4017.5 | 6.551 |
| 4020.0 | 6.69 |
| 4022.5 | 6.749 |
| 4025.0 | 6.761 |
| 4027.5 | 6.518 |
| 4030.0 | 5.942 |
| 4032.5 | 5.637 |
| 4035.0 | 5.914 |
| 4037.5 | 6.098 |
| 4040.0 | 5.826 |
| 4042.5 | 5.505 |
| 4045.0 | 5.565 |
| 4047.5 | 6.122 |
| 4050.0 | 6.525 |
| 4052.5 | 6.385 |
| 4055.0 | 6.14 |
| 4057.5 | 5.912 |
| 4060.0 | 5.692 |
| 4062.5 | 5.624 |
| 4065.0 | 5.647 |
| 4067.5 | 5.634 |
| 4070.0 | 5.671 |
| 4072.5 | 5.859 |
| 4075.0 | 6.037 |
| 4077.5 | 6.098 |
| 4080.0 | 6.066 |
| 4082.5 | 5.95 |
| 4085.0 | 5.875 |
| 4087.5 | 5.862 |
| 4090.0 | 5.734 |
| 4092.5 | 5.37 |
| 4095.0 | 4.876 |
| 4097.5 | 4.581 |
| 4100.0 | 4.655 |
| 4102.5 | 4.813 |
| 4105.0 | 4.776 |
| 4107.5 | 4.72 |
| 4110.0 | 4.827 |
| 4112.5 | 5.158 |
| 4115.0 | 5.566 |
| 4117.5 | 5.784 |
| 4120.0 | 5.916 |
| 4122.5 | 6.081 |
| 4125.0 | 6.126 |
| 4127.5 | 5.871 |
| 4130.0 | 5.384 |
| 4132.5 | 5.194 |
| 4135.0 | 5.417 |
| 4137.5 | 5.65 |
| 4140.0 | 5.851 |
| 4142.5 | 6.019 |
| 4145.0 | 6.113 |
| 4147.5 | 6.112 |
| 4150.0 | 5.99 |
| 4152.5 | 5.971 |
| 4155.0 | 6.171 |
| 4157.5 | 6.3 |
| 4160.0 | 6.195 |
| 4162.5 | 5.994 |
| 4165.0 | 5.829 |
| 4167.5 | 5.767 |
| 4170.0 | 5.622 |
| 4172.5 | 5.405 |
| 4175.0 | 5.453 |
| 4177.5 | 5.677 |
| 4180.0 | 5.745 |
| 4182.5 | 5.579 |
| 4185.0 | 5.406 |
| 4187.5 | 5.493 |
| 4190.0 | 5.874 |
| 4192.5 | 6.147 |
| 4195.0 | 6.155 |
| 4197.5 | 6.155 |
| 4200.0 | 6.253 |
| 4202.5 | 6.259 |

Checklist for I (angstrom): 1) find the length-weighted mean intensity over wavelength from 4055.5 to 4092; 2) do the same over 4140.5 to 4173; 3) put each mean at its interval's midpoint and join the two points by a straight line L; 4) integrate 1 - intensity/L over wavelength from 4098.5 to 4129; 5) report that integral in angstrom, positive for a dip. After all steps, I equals 2.8 angstrom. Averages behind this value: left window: 5.83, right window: 5.97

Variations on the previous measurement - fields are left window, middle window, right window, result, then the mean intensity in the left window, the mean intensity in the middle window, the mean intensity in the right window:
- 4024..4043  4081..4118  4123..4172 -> 4.4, 6.04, 5.23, 5.87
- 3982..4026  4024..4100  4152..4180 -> 2.3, 6.1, 5.82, 5.85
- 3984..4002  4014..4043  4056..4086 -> -2.2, 5.76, 6.23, 5.84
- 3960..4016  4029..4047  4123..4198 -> -1.2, 5.27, 5.8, 5.82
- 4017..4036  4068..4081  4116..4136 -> 0.3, 6.34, 5.93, 5.72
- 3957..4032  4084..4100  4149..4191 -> 1.0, 5.53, 5.32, 5.79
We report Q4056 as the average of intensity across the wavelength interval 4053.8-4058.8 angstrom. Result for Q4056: 6.02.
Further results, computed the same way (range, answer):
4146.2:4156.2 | 6.06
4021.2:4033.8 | 6.32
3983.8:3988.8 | 5.34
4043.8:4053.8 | 6.15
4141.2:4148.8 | 6.08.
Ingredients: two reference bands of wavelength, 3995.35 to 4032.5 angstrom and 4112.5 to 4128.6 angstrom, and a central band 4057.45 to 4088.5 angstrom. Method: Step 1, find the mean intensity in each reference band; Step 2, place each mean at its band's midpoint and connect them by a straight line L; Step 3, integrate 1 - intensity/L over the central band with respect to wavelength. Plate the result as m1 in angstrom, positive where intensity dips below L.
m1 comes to 1.1 angstrom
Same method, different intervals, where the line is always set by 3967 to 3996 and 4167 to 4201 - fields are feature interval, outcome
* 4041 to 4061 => -3.0 angstrom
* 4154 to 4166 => -0.9 angstrom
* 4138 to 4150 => -0.9 angstrom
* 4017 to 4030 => -3.8 angstrom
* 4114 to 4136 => -0.8 angstrom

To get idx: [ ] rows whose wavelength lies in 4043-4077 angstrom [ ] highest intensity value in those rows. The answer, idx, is 6.525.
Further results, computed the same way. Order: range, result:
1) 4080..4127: 6.126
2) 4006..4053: 6.761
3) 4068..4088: 6.098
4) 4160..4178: 6.195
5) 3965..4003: 6.087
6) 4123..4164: 6.3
